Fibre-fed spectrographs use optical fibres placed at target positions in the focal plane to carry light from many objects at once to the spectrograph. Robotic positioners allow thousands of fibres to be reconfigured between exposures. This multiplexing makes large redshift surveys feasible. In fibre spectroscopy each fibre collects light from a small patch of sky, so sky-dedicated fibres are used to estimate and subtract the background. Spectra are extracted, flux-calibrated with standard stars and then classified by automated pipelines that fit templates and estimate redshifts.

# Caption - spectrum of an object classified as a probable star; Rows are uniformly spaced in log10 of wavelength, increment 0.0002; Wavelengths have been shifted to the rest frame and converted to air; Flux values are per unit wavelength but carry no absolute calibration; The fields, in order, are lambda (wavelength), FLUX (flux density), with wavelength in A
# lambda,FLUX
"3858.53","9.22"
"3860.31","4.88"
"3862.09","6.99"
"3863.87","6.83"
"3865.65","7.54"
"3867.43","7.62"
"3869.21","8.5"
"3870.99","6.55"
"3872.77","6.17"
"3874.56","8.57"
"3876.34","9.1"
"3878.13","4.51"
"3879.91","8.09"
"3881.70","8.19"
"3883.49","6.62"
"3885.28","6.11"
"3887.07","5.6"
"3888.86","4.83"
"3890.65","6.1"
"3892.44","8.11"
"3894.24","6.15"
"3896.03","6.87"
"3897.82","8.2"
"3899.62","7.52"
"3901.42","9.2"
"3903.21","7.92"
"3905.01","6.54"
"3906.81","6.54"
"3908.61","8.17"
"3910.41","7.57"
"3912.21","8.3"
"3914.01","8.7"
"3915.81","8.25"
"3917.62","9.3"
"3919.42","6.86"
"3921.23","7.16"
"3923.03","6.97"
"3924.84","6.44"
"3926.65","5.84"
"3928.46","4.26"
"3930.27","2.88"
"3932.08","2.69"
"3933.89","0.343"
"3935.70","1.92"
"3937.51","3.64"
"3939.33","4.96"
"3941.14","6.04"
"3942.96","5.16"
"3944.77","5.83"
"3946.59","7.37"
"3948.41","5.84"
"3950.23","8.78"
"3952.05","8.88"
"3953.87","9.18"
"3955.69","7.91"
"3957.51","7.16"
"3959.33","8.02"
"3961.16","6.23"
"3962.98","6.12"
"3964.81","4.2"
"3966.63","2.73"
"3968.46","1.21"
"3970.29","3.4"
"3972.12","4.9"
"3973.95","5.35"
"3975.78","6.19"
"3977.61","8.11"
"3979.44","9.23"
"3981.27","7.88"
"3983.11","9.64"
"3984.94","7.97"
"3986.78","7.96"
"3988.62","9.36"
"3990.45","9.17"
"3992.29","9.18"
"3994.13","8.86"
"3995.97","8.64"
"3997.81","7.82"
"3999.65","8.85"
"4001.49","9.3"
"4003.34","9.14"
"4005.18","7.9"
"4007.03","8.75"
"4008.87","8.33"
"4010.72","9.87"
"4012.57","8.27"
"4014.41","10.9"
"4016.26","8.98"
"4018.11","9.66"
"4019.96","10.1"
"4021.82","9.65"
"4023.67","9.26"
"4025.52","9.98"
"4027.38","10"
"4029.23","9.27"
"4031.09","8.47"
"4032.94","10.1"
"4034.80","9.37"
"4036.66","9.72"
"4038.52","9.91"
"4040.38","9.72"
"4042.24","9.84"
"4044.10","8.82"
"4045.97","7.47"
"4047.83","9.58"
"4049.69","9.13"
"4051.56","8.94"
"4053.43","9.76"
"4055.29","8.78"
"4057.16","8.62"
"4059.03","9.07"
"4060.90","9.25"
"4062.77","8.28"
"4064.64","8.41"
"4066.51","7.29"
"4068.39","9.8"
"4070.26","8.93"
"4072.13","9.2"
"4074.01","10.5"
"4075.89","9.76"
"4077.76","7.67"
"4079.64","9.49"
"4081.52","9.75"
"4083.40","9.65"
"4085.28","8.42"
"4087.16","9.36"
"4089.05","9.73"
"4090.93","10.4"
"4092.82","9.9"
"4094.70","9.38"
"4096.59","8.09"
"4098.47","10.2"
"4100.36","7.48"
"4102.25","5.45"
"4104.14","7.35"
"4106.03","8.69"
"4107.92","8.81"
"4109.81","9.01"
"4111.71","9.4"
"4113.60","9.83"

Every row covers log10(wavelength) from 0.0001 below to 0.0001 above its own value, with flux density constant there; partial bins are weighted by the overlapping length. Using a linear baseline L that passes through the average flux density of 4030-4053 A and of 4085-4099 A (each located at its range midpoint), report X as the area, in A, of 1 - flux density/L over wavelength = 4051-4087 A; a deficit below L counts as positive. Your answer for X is 1.3 A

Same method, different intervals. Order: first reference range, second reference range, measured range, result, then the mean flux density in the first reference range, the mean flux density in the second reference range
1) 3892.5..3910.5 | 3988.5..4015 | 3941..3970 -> 7.1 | 7.49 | 8.92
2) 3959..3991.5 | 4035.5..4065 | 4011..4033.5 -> -3.9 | 6.52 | 9.1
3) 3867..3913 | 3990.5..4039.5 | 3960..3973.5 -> 6.7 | 7.21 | 9.24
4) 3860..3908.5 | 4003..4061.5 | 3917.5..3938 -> 7.9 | 7.08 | 9.27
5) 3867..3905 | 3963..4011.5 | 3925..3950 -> 9.4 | 7.15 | 7.43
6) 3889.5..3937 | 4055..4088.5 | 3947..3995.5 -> 2.2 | 6.46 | 9.02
